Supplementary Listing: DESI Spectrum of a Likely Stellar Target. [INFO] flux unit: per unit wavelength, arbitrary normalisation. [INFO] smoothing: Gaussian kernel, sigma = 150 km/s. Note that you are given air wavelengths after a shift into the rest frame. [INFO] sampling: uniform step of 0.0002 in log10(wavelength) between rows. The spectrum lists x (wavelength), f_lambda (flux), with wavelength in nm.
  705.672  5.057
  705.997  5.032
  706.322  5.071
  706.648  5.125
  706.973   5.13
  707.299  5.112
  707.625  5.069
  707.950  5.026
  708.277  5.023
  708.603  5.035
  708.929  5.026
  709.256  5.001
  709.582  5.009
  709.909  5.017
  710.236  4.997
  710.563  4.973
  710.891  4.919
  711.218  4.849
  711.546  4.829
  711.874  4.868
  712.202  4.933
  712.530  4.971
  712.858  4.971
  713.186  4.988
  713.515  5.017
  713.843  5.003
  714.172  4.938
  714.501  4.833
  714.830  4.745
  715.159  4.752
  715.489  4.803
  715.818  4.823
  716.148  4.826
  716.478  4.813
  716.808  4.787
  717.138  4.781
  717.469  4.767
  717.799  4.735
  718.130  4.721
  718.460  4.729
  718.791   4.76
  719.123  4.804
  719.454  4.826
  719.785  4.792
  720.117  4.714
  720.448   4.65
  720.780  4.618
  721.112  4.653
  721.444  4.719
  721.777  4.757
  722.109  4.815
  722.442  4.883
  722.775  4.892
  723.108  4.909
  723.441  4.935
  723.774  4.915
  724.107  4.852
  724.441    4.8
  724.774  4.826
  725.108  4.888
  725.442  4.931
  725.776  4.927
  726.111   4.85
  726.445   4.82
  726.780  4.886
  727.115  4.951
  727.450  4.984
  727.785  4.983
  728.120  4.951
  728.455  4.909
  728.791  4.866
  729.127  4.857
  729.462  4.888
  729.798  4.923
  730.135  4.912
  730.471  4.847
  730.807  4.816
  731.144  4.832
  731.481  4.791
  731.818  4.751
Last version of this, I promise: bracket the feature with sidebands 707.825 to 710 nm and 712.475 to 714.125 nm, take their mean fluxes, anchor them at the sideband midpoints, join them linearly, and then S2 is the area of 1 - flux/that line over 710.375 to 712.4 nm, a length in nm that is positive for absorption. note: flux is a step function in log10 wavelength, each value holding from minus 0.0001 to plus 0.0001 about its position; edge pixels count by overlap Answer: 0.04 nm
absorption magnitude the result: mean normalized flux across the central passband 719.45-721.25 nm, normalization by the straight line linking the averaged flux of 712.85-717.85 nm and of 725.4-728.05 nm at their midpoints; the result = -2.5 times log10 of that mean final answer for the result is 0.040 mag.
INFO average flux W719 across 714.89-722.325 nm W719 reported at 4.76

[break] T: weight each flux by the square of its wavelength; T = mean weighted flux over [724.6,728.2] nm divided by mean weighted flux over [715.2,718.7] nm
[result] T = 1.1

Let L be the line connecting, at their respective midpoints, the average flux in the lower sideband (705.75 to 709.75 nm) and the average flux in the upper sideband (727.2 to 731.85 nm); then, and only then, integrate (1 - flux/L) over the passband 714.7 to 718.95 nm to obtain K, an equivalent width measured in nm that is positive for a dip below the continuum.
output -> 0.18 nm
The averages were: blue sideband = 5.06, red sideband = 4.88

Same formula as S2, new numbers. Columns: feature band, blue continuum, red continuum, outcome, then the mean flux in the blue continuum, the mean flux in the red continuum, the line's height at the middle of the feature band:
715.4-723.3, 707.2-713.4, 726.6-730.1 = 0.28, 4.98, 4.92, 4.95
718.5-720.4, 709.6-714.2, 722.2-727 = 0.05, 4.95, 4.88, 4.91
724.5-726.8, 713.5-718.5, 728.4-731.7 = -0.01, 4.81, 4.86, 4.85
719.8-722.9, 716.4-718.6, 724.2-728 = 0.05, 4.76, 4.89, 4.82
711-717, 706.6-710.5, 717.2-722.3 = 0.03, 5.04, 4.74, 4.9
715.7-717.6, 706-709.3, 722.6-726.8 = 0.06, 5.06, 4.88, 4.97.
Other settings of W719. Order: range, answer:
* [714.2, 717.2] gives 4.8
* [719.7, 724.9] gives 4.8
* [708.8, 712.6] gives 4.95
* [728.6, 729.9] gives 4.88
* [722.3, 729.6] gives 4.9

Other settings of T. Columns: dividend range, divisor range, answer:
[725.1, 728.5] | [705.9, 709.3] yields 1.03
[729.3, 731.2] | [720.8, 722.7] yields 1.05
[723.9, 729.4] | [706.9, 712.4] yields 1.03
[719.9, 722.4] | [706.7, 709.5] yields 0.97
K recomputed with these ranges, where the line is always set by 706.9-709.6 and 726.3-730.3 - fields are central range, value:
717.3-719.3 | 0.09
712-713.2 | 0.01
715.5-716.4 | 0.03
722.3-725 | 0.04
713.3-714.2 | 0.00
